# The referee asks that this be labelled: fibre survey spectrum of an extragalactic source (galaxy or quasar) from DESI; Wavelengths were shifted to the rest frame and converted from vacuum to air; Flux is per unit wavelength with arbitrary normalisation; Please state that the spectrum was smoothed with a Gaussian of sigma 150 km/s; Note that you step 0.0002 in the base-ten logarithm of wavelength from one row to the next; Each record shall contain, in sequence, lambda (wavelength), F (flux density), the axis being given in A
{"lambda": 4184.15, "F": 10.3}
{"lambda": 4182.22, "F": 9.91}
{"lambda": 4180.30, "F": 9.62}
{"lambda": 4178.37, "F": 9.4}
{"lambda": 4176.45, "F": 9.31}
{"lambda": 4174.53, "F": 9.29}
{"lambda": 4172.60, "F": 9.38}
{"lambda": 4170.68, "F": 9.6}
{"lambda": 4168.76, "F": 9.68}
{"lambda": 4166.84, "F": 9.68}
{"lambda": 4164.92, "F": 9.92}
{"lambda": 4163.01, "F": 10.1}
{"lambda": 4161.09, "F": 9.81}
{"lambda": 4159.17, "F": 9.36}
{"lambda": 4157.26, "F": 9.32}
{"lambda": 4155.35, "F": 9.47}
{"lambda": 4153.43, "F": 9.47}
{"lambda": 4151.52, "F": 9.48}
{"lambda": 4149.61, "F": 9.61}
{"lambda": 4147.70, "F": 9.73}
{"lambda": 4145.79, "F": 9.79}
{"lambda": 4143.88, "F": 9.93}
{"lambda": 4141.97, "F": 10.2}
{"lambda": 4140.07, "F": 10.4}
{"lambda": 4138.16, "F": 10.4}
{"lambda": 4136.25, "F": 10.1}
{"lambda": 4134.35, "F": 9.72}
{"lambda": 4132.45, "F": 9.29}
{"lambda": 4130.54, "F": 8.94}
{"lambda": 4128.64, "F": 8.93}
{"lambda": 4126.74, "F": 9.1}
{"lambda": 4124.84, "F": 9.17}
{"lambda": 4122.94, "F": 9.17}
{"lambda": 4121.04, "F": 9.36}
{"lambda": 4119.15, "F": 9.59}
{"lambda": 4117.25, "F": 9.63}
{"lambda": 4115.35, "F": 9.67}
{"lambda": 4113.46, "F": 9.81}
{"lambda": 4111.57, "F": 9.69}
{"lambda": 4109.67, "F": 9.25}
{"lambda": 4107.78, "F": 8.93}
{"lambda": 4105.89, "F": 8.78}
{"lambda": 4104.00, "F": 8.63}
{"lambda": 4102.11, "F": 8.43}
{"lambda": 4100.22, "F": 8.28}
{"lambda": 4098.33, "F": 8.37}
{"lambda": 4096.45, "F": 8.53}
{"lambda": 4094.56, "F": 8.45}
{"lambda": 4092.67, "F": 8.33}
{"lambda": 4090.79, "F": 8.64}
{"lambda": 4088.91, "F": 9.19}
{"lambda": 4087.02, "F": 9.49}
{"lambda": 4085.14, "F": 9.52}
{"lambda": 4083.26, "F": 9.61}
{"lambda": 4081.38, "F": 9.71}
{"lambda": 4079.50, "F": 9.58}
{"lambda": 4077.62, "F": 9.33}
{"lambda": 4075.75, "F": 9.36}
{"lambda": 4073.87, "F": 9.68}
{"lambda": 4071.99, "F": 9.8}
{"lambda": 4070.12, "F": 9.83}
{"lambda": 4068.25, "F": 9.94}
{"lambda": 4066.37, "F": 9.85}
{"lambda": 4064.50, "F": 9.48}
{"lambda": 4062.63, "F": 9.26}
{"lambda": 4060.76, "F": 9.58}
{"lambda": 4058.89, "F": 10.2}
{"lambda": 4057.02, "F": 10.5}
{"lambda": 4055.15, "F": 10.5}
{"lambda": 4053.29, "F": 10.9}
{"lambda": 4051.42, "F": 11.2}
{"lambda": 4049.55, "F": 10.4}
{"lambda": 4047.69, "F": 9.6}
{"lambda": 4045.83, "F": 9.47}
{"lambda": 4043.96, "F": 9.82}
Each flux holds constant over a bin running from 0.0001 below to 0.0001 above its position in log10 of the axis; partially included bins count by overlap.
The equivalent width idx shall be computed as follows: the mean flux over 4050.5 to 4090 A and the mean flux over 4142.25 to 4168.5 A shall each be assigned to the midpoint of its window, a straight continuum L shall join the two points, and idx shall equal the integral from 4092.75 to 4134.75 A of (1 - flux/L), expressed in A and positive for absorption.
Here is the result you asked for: 3.00 A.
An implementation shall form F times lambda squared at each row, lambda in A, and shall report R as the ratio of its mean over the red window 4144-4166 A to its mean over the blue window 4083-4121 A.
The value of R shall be 1.1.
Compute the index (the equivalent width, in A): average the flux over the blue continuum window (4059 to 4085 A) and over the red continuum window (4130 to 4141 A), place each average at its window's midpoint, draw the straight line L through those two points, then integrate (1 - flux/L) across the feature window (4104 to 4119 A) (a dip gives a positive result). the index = 0.6 A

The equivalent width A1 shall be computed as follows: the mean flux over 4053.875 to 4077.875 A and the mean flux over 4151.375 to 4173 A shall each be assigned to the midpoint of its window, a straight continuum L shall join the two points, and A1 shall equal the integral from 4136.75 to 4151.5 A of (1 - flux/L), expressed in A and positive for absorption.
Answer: -0.5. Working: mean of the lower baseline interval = 9.83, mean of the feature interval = 9.98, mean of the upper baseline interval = 9.62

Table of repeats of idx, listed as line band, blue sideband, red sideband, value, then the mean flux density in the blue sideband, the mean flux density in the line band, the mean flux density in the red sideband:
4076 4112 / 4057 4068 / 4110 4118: 2.7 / 9.76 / 8.98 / 9.66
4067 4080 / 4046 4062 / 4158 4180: 0.7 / 10.3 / 9.65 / 9.59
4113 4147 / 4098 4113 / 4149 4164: -1.6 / 8.84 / 9.62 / 9.58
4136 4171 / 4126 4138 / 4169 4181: -1.3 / 9.42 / 9.79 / 9.44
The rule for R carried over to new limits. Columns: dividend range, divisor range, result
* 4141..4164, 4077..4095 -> 1.09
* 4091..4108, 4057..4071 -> 0.89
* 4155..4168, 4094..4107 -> 1.17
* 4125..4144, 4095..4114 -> 1.11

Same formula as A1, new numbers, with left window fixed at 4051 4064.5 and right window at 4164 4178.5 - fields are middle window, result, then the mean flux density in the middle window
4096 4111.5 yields 1.9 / 8.71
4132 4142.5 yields -0.3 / 10.1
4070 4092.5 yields 1.5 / 9.43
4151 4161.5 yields 0.2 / 9.47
